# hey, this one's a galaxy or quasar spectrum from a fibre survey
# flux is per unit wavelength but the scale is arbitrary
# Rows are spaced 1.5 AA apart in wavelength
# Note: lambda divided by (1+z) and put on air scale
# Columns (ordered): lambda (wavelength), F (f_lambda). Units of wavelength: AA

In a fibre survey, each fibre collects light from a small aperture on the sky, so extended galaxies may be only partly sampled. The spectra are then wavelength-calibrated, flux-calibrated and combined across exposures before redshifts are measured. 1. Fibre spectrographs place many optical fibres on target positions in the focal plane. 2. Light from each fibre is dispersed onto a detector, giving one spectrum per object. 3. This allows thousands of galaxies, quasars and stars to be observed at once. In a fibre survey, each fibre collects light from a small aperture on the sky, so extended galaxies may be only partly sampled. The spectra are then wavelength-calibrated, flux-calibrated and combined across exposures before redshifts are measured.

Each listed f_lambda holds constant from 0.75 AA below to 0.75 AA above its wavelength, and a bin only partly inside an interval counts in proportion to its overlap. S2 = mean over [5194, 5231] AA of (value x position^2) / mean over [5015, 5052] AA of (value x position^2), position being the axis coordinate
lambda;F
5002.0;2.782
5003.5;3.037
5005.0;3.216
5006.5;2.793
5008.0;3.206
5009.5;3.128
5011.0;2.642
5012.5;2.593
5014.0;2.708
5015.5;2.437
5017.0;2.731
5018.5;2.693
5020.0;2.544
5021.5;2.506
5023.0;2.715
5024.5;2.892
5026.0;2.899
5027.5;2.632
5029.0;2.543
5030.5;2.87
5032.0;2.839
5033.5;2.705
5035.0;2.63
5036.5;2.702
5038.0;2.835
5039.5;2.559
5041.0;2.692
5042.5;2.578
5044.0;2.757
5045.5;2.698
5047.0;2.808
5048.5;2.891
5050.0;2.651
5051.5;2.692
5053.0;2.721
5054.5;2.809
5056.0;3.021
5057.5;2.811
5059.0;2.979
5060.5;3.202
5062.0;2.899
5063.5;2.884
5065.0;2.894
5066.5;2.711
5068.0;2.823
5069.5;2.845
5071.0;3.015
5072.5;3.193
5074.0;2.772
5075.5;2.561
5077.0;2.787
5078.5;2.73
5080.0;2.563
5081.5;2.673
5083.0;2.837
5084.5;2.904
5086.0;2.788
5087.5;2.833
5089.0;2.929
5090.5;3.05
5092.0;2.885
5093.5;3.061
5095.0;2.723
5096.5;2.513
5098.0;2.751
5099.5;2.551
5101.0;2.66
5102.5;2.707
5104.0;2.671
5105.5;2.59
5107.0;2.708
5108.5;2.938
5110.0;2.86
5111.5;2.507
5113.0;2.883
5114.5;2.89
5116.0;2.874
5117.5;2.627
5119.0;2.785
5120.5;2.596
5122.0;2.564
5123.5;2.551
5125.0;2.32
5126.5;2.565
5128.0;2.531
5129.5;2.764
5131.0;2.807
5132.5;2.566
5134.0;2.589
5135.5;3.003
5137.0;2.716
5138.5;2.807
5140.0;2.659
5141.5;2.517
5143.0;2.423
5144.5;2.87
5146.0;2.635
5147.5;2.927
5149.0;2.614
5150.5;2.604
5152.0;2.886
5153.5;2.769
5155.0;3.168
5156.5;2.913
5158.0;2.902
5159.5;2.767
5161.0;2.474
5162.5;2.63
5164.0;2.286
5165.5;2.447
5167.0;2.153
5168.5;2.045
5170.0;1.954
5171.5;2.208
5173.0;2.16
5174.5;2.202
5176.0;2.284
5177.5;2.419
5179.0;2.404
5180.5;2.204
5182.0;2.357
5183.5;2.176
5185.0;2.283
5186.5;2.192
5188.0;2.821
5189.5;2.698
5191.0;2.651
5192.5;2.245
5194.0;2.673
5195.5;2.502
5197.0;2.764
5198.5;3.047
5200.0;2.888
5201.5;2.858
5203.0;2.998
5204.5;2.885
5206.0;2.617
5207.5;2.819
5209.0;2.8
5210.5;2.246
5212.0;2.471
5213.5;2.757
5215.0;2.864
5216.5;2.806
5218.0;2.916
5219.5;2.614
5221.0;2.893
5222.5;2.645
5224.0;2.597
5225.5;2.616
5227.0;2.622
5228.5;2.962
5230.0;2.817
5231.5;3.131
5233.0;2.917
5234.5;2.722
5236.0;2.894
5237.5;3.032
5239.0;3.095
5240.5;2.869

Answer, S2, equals 1.1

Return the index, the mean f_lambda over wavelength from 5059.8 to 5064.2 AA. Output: 2.99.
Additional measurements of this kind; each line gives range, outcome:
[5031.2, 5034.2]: 2.77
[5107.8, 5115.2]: 2.81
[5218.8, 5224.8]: 2.69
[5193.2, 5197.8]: 2.65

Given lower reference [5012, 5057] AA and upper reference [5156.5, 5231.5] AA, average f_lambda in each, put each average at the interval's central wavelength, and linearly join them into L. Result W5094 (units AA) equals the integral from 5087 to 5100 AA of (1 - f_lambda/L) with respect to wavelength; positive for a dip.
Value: -0.75 AA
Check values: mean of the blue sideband 2.71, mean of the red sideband 2.57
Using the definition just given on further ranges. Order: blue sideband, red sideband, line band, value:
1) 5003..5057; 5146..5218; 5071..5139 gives -1.8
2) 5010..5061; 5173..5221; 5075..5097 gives -0.9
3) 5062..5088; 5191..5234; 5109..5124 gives 0.4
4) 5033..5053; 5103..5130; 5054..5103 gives -2.5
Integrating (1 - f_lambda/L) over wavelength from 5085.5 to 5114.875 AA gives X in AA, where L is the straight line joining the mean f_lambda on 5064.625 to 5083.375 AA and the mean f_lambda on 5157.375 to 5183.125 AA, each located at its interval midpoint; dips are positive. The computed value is -1.1 AA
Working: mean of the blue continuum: 2.8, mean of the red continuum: 2.34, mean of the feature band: 2.77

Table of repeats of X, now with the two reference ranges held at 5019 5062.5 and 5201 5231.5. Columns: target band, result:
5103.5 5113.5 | 0.1 AA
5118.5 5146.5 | 1.1 AA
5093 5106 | 0.3 AA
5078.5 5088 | 0.0 AA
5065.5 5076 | -0.4 AA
